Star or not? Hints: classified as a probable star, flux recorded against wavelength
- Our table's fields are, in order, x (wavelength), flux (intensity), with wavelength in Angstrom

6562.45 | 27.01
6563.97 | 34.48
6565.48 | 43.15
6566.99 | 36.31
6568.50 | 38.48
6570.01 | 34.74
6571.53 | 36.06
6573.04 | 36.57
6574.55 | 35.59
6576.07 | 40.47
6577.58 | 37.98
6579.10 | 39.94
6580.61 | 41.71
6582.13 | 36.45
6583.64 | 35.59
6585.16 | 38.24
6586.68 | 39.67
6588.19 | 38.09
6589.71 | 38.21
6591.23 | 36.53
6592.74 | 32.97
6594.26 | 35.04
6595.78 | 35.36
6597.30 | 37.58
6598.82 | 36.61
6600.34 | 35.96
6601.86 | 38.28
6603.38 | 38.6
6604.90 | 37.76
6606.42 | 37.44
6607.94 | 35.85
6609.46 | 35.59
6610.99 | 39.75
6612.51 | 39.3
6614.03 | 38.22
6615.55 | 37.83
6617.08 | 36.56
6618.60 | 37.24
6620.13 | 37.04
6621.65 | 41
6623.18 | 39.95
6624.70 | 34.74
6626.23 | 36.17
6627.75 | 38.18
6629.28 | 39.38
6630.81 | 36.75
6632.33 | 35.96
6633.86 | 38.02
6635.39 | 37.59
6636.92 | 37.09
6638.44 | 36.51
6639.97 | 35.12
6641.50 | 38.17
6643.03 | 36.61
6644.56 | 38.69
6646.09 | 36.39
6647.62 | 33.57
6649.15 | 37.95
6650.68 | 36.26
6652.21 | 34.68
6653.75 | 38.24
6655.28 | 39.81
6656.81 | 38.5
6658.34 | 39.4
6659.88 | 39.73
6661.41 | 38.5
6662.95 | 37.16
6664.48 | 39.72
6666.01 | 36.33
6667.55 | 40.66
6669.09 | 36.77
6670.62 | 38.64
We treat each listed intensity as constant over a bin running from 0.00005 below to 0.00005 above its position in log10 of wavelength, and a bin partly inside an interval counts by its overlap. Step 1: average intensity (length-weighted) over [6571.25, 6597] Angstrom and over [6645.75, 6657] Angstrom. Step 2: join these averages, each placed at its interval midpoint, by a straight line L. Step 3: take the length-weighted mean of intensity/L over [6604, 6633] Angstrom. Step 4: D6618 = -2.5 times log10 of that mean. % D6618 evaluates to -0.02 mag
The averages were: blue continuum 37.4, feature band 37.6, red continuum 36.9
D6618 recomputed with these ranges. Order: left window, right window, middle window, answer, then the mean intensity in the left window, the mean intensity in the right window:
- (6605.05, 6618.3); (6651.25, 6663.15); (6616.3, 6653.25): 0.02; 37.6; 38.2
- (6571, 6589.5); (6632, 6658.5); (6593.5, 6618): 0.01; 38.1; 37.1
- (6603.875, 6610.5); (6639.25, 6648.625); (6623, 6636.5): -0.02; 36.8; 36.5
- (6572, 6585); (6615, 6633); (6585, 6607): 0.02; 38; 37.6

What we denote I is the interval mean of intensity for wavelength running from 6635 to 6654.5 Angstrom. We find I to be 36.7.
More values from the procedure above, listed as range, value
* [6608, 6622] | 37.9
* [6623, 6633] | 37.2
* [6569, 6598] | 37.2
